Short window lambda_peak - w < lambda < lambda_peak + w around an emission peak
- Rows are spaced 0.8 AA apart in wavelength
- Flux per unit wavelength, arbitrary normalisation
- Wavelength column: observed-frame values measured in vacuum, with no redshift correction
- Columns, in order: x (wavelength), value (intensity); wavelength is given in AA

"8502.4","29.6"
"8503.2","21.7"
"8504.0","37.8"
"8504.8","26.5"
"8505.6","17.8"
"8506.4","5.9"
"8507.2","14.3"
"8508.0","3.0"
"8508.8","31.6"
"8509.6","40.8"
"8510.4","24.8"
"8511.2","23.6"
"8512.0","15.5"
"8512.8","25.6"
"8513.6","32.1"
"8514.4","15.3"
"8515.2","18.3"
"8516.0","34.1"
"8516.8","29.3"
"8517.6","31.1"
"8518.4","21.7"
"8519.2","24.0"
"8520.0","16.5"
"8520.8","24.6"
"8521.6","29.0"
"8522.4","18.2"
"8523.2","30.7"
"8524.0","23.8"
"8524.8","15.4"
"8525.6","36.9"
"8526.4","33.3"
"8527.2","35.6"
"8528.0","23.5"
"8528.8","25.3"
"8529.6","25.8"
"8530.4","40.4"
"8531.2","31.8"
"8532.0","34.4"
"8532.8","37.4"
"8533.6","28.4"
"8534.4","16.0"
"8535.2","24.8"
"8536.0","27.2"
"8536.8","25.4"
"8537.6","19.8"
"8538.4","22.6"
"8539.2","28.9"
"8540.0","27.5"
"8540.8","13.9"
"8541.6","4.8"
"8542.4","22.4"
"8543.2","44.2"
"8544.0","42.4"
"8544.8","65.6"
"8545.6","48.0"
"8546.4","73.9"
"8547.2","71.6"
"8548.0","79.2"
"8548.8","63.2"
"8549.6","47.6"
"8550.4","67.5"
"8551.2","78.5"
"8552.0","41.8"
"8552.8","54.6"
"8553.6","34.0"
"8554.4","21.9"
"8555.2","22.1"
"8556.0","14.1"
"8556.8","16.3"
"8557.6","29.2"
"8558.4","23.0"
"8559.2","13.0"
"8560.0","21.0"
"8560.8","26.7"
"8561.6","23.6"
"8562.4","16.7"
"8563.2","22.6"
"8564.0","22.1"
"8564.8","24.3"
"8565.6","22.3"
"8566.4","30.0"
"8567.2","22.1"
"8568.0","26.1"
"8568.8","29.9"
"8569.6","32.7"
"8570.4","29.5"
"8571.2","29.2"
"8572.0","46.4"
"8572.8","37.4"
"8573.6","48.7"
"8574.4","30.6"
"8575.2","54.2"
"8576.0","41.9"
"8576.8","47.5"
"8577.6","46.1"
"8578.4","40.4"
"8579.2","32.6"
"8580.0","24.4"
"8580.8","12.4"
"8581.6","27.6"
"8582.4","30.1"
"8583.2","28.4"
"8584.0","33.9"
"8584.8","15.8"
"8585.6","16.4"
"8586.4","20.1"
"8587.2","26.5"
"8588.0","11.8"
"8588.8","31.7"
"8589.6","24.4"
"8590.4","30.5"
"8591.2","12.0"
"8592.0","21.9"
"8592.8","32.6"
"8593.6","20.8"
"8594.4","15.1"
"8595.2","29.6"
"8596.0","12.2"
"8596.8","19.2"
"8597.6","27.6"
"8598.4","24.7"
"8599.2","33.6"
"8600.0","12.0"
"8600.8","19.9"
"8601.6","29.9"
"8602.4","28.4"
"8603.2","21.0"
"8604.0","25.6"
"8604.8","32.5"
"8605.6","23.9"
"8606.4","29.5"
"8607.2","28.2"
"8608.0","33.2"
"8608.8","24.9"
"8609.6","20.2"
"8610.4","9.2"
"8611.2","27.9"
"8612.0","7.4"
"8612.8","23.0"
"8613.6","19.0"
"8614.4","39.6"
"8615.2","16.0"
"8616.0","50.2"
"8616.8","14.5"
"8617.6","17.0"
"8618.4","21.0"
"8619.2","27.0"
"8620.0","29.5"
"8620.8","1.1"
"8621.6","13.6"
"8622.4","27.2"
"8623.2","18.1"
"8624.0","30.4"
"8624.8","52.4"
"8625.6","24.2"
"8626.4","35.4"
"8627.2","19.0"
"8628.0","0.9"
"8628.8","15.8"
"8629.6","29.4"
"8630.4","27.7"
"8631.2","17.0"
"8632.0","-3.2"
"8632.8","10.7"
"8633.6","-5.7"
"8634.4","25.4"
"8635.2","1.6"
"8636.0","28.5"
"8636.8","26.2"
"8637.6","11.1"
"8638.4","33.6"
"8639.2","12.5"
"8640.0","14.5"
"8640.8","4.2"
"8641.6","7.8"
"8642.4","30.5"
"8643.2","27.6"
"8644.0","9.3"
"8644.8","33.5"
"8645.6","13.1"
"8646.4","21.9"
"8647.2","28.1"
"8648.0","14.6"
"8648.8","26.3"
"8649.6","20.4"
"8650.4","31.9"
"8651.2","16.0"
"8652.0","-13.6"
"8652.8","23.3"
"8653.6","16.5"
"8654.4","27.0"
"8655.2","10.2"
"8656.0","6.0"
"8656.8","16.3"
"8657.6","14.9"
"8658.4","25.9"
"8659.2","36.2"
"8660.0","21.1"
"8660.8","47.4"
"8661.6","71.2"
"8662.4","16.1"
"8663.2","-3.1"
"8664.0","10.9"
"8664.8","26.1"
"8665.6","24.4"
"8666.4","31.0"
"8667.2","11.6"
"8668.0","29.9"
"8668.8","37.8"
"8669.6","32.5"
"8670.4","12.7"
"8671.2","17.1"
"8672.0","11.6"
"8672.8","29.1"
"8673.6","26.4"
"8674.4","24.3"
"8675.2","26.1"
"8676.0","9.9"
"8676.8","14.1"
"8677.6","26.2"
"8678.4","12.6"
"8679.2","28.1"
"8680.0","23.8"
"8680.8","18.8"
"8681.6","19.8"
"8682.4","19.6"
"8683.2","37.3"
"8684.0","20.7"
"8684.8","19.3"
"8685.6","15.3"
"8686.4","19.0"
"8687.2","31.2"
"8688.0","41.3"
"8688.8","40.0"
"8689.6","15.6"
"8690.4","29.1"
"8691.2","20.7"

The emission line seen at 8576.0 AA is [N II]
